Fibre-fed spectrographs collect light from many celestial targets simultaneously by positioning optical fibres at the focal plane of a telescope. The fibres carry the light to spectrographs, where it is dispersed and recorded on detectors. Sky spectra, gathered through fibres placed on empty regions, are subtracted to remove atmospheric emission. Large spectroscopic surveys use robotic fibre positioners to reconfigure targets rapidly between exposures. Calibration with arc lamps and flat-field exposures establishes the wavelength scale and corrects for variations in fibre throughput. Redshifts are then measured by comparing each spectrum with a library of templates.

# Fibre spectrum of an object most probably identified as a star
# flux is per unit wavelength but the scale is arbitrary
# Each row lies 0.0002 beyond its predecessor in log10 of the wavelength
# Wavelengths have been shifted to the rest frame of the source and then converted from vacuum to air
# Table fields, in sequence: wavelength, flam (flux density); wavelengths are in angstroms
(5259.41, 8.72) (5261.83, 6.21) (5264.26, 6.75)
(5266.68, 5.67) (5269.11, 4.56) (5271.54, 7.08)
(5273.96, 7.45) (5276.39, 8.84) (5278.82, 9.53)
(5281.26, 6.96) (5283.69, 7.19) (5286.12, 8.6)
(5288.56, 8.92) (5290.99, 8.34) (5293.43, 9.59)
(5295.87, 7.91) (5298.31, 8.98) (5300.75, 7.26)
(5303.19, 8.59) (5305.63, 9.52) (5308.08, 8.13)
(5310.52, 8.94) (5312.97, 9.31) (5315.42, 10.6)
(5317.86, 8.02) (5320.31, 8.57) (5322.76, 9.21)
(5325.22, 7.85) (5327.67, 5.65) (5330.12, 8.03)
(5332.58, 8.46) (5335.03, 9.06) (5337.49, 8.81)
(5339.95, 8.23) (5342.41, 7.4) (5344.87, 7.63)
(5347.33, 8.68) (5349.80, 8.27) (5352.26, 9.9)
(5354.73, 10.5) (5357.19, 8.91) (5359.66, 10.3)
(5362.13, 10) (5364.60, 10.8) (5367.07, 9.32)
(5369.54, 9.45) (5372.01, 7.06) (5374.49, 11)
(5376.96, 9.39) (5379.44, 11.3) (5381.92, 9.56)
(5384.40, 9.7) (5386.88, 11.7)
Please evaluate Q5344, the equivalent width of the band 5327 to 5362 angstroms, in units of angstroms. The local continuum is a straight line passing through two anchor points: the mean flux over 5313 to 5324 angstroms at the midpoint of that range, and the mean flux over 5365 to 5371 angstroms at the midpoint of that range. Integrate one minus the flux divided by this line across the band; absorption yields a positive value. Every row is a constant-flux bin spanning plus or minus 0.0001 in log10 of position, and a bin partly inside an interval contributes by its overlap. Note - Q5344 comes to 2.54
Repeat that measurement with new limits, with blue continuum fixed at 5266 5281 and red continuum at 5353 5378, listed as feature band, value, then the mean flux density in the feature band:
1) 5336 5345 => 0.91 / 8.09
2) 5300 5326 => -1.54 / 8.77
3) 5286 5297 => -1.40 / 8.68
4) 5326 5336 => 1.14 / 7.78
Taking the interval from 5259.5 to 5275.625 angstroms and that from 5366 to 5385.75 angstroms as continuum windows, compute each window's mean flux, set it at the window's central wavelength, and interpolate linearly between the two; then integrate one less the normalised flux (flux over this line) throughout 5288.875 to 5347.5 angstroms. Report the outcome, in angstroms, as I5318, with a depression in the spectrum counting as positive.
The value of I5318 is -3.88 angstroms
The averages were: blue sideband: 6.53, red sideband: 9.61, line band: 8.45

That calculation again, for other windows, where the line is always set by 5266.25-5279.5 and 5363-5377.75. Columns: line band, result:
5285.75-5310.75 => -2.62 angstroms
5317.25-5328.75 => 0.68 angstroms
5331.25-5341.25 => 0.09 angstroms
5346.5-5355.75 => -0.28 angstroms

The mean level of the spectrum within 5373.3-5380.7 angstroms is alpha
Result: 10.6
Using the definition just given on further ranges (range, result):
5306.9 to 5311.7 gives 8.54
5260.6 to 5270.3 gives 5.8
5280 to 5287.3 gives 7.59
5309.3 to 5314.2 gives 9.12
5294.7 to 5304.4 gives 8.19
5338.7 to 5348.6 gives 7.98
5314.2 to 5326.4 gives 8.85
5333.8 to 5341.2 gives 8.7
